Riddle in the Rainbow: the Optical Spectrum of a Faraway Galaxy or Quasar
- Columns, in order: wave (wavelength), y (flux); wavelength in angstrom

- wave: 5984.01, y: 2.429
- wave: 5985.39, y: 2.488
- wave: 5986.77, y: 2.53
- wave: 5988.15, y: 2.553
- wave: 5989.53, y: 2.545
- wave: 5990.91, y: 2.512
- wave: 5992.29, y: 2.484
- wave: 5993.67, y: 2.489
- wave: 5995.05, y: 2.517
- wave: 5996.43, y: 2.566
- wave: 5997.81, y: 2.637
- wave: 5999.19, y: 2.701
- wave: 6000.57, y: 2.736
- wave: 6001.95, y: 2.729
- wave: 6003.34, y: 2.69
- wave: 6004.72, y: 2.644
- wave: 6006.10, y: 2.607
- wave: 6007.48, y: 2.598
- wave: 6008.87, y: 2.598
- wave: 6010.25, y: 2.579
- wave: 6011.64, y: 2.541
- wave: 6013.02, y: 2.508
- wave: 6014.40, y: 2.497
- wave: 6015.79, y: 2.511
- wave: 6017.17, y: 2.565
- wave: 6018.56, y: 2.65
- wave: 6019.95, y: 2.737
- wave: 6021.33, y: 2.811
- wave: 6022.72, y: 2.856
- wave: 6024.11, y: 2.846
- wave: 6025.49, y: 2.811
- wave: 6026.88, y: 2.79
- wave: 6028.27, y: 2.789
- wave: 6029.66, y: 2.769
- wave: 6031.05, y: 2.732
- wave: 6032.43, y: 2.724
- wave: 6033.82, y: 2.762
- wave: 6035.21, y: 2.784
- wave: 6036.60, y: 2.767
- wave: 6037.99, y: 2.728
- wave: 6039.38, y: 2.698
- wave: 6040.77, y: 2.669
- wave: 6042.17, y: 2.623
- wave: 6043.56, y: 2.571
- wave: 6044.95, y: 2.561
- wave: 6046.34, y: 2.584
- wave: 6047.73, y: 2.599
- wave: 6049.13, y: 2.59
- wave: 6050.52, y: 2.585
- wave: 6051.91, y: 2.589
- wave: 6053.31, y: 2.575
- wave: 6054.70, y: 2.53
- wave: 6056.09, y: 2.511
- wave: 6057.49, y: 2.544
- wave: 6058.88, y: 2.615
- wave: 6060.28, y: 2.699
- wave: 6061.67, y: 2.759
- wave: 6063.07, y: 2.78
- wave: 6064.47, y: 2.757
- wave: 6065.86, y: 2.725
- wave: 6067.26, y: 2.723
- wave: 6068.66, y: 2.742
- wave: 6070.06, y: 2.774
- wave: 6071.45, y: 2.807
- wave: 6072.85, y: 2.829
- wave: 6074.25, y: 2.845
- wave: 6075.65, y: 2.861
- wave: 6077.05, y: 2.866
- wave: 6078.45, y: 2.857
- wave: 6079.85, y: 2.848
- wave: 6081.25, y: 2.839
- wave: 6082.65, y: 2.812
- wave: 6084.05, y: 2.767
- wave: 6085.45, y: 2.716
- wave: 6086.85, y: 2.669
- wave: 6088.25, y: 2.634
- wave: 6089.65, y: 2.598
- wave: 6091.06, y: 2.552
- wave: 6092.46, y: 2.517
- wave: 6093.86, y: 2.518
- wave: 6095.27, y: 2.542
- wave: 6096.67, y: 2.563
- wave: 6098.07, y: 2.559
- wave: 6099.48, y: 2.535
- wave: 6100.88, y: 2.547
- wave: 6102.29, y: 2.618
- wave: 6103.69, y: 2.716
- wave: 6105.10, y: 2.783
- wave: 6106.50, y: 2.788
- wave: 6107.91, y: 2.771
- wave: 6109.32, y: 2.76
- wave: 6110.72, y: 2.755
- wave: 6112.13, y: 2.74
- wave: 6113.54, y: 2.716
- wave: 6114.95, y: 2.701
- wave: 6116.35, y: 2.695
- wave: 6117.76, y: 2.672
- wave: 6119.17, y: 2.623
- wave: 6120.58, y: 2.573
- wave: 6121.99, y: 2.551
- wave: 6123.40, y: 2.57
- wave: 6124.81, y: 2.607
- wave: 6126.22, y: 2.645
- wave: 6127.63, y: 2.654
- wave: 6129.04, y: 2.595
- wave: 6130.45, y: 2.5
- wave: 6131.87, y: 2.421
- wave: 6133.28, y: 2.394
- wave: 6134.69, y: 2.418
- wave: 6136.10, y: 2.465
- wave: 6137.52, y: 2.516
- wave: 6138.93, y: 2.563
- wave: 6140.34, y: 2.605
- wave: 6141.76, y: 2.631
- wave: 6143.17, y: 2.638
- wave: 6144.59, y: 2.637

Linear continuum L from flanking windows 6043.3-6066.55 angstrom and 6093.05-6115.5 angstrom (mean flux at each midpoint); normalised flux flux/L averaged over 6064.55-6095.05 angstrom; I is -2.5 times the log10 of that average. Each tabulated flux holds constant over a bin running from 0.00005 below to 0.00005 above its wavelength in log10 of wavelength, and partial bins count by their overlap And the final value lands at -0.037 mag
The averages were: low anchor 2.62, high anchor 2.66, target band 2.74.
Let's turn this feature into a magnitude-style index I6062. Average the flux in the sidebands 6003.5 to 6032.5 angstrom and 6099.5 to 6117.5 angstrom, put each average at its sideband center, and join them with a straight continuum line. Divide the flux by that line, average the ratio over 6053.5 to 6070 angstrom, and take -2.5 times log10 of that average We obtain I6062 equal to 0.008 mag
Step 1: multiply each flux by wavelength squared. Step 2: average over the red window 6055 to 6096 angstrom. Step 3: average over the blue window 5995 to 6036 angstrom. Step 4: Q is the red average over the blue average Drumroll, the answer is 1.03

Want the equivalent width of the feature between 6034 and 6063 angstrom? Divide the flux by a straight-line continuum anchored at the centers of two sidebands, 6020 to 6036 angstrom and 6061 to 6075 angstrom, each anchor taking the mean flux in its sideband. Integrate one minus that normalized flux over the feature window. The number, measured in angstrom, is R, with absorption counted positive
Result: 1.5 angstrom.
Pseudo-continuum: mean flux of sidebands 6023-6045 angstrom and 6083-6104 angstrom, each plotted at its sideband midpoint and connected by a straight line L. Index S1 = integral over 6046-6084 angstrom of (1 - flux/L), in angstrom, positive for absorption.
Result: -0.7 angstrom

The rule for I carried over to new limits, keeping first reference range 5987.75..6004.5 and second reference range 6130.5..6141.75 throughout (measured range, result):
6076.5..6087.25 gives -0.109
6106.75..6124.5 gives -0.071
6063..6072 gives -0.087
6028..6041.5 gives -0.070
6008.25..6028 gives -0.036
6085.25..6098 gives -0.025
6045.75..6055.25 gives -0.009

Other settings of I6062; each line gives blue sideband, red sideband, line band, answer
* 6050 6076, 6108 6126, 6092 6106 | 0.034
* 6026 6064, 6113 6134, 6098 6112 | -0.033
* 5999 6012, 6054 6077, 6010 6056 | 0.006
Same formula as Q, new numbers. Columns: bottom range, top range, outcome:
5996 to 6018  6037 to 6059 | 1.01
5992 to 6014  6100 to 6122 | 1.07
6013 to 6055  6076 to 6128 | 1.02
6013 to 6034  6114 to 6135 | 0.98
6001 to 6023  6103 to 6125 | 1.06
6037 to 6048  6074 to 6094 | 1.05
